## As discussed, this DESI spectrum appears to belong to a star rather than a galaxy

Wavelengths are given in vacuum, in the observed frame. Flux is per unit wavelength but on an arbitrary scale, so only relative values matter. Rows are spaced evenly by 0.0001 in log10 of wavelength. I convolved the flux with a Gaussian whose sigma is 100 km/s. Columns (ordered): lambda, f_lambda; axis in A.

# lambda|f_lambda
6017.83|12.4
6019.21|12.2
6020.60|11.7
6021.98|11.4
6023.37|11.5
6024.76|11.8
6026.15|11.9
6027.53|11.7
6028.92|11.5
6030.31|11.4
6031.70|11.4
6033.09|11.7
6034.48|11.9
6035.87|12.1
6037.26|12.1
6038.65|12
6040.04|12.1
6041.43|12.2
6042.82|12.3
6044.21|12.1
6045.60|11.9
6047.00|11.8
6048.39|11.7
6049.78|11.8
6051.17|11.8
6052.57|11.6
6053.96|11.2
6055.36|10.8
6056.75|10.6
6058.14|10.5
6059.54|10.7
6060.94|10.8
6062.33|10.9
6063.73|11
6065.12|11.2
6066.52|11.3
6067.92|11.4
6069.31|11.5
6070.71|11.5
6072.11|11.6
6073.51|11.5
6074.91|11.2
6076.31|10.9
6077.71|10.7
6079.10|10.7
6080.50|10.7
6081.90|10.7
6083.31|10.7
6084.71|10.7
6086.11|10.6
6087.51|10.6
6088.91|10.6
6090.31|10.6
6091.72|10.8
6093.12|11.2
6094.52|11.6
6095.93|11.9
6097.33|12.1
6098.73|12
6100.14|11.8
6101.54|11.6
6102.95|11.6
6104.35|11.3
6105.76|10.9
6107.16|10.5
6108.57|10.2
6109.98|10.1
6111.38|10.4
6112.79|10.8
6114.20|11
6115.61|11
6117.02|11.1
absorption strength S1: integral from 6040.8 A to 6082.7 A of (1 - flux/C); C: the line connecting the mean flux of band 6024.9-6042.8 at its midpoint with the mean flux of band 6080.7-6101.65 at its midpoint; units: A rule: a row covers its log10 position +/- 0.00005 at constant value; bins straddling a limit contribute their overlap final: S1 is 0.8 A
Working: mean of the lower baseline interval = 11.9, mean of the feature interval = 11.3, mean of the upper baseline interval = 11.1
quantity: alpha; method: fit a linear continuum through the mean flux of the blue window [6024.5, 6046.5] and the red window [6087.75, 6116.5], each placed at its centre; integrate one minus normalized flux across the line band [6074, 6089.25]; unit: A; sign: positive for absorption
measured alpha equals 0.8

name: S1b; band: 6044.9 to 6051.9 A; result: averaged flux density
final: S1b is 11.8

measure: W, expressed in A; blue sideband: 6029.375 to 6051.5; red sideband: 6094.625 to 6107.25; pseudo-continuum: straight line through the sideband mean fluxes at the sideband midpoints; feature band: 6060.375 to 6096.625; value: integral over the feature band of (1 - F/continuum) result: 2.0 A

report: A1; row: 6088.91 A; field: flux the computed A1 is 10.6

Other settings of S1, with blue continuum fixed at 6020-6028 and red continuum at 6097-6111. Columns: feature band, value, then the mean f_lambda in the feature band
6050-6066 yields 0.6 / 11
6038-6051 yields -0.5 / 12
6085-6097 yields 0.3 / 11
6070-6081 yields 0.2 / 11.1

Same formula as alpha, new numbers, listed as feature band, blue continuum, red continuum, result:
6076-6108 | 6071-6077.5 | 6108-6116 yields -0.4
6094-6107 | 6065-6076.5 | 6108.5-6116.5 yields -0.9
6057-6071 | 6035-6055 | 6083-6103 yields 0.7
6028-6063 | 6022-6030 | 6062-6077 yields -0.2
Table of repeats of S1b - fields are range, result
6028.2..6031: 11.4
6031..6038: 11.8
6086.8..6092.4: 10.6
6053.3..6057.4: 10.9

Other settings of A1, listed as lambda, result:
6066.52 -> 11.3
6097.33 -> 12.1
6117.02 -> 11.1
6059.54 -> 10.7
